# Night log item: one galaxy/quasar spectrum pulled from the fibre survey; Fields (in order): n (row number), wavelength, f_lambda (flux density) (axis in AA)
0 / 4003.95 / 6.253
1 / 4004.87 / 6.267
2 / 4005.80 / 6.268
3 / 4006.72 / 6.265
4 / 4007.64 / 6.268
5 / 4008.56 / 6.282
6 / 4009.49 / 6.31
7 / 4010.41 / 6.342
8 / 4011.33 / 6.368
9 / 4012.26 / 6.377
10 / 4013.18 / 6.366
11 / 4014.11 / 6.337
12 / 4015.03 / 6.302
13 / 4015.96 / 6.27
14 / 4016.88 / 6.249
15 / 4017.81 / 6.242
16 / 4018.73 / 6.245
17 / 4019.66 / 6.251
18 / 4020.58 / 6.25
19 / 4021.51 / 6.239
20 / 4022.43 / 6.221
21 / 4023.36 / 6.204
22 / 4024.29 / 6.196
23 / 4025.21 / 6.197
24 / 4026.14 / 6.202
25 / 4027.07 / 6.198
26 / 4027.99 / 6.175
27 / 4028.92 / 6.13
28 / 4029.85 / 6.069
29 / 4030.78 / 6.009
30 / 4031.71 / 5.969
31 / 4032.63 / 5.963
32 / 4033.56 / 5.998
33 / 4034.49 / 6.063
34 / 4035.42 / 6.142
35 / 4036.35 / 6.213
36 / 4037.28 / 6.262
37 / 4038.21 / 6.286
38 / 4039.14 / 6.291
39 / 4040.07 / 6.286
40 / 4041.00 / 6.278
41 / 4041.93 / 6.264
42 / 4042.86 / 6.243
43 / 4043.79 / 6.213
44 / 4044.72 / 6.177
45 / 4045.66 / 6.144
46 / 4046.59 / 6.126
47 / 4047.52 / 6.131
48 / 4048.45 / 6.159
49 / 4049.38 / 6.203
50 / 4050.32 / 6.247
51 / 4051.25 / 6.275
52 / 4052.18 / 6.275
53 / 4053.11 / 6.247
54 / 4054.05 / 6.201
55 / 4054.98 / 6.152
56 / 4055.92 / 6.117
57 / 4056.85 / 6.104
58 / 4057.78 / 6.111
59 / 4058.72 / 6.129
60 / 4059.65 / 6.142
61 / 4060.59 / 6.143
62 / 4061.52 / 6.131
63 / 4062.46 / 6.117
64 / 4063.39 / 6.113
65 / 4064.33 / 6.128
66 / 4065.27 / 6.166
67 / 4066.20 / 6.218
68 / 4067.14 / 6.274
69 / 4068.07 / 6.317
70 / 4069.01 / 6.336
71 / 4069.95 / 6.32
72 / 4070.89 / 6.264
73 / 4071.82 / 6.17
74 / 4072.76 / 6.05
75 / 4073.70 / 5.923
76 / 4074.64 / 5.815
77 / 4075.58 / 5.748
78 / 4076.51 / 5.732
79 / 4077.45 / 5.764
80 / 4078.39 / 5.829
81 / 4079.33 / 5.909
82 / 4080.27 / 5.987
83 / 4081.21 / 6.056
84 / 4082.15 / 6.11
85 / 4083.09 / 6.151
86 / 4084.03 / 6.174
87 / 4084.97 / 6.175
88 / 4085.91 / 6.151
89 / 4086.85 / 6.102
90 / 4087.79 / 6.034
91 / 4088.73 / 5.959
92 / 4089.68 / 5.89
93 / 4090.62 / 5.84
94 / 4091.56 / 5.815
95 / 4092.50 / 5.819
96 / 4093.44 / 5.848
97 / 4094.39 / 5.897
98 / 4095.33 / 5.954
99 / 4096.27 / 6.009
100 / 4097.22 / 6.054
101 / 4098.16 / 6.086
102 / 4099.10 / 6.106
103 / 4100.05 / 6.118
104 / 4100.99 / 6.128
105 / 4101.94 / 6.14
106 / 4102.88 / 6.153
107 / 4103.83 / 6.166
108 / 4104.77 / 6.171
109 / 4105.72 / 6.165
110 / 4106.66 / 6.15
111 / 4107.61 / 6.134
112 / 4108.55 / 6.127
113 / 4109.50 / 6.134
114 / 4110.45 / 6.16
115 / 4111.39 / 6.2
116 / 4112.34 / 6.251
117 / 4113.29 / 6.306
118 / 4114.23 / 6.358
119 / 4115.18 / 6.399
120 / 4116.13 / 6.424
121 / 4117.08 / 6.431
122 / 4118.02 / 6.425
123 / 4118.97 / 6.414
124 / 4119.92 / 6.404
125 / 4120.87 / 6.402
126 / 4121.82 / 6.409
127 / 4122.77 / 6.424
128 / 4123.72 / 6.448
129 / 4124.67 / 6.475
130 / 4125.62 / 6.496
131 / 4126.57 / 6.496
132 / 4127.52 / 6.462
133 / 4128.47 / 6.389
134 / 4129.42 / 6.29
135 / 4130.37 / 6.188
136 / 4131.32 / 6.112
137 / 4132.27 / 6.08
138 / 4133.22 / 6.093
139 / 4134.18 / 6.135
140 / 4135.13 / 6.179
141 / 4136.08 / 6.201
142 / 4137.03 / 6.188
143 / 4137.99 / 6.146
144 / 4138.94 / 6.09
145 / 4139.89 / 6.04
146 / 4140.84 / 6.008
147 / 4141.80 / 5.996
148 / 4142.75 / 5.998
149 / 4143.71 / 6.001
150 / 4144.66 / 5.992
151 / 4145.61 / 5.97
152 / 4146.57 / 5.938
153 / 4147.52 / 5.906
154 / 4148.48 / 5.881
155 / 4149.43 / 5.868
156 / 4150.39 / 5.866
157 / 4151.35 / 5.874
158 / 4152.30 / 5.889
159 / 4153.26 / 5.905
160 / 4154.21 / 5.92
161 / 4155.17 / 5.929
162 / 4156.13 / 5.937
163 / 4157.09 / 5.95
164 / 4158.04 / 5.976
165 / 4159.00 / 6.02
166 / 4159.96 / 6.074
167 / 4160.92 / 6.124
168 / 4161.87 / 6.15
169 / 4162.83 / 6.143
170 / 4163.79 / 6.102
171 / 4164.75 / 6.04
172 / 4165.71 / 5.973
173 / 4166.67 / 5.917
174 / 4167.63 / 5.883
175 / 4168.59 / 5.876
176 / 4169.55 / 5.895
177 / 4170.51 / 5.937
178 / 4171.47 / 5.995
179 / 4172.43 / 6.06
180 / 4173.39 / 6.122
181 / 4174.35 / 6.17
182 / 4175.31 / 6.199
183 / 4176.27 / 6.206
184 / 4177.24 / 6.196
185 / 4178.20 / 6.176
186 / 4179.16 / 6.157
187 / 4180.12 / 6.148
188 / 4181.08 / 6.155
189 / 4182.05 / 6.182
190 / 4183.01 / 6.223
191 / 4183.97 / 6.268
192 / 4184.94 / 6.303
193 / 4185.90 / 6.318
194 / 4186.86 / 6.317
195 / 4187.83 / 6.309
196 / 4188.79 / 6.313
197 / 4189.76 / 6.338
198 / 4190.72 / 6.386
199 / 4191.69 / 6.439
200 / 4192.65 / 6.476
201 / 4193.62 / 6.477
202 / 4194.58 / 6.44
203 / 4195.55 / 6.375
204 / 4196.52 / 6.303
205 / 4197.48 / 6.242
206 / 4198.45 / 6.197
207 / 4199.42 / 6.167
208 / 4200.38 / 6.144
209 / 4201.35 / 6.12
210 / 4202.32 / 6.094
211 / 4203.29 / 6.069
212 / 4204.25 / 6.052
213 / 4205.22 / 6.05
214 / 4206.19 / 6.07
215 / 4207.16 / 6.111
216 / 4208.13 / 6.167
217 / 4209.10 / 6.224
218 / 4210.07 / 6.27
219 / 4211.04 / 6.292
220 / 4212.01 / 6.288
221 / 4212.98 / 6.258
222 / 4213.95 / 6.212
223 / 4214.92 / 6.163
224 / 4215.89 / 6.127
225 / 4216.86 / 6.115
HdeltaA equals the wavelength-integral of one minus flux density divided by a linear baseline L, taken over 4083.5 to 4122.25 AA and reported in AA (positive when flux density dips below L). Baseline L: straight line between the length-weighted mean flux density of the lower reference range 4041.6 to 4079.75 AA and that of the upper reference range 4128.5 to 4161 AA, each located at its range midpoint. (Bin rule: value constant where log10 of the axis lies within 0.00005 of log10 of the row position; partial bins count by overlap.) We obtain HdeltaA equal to -0.47 AA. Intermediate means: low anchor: 6.12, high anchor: 6.03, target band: 6.15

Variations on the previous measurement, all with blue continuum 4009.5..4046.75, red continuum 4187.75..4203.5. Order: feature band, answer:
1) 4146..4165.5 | 0.9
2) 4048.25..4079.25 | 0.6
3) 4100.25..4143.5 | 0.1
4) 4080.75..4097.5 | 0.6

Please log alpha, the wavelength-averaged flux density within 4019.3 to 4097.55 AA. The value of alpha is 6.11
